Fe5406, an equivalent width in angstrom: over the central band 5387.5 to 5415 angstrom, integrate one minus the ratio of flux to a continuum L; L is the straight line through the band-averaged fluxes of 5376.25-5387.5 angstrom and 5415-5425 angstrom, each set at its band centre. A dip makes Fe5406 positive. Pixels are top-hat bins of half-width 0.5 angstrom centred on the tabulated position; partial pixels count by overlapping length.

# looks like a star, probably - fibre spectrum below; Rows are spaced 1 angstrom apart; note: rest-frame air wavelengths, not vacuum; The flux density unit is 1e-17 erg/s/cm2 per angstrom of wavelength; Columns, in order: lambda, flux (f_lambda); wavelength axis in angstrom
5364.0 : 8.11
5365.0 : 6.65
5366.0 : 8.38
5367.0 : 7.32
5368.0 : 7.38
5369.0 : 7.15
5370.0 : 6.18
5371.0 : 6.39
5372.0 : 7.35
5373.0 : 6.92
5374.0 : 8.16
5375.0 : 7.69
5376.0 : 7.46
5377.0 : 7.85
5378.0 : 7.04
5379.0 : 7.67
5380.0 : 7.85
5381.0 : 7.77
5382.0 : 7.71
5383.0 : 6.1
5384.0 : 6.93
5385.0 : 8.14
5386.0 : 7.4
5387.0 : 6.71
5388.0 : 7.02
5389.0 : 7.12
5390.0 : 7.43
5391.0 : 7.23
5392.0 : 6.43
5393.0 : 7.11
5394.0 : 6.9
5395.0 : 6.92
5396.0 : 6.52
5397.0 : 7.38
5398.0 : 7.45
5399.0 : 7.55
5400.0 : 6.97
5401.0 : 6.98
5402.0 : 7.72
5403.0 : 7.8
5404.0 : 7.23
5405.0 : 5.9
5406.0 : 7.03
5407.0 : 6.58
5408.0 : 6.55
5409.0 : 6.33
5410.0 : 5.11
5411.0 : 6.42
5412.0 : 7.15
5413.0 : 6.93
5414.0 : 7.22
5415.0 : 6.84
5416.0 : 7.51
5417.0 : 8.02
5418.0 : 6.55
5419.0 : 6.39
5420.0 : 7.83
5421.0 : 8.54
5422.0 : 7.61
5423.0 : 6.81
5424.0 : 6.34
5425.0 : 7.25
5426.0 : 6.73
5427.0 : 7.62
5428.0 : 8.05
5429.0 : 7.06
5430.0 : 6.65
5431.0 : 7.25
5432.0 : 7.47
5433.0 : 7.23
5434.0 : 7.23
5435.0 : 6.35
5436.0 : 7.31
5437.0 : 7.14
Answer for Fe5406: 1.5 angstrom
